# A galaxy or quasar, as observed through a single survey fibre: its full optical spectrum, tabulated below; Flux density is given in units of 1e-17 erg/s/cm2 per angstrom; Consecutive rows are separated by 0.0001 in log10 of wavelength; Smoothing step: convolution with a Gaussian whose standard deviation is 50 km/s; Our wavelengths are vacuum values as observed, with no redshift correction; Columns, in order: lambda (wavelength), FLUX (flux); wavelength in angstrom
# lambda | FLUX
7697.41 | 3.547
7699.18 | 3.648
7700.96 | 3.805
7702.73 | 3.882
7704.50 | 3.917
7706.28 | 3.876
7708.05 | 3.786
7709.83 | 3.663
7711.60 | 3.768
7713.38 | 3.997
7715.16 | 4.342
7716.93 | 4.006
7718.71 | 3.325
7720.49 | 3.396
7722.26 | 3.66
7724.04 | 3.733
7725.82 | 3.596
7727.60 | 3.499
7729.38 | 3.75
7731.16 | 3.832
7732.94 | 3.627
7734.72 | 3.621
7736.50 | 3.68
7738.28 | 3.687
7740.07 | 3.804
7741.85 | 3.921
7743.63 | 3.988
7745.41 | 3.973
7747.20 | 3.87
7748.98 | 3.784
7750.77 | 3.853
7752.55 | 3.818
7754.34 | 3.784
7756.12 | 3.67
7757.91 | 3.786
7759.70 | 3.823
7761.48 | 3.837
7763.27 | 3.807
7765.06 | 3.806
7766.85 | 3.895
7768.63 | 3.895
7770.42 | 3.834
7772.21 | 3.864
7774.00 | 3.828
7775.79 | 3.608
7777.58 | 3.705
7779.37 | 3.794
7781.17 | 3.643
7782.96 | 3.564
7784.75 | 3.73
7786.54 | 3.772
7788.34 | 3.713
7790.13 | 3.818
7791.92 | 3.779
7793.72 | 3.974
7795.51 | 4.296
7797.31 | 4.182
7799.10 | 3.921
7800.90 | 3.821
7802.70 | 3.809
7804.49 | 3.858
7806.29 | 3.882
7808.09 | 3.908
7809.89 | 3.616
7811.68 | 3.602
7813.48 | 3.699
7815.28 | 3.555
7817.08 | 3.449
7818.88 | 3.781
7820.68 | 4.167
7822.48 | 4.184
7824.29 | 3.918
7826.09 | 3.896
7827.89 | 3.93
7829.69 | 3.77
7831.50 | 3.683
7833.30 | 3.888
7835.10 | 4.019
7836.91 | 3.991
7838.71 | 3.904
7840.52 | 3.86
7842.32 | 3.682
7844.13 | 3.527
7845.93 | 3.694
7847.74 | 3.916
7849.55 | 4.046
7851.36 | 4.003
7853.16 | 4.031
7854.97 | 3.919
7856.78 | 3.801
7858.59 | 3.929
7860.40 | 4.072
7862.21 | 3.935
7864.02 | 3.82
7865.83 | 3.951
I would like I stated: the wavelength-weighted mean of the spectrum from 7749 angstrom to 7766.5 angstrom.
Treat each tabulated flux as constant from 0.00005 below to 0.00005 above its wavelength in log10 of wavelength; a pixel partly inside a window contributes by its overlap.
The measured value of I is 3.8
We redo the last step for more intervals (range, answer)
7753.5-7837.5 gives 3.82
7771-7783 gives 3.73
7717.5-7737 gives 3.62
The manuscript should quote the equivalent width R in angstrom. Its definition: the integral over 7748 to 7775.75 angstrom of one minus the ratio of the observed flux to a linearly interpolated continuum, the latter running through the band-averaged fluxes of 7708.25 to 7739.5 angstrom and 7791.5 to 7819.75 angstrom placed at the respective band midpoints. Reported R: -0.3 angstrom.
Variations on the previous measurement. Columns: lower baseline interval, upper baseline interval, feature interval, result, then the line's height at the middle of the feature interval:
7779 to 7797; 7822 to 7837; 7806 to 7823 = 0.5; 3.88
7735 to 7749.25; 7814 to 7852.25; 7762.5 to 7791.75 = 0.5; 3.84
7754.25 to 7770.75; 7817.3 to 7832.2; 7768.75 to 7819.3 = 0.9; 3.86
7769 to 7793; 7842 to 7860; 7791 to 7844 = -0.7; 3.81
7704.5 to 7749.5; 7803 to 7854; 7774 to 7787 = 0.4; 3.81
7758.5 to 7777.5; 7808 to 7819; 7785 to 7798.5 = -0.7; 3.72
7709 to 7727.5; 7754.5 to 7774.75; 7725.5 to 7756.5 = 0.1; 3.78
